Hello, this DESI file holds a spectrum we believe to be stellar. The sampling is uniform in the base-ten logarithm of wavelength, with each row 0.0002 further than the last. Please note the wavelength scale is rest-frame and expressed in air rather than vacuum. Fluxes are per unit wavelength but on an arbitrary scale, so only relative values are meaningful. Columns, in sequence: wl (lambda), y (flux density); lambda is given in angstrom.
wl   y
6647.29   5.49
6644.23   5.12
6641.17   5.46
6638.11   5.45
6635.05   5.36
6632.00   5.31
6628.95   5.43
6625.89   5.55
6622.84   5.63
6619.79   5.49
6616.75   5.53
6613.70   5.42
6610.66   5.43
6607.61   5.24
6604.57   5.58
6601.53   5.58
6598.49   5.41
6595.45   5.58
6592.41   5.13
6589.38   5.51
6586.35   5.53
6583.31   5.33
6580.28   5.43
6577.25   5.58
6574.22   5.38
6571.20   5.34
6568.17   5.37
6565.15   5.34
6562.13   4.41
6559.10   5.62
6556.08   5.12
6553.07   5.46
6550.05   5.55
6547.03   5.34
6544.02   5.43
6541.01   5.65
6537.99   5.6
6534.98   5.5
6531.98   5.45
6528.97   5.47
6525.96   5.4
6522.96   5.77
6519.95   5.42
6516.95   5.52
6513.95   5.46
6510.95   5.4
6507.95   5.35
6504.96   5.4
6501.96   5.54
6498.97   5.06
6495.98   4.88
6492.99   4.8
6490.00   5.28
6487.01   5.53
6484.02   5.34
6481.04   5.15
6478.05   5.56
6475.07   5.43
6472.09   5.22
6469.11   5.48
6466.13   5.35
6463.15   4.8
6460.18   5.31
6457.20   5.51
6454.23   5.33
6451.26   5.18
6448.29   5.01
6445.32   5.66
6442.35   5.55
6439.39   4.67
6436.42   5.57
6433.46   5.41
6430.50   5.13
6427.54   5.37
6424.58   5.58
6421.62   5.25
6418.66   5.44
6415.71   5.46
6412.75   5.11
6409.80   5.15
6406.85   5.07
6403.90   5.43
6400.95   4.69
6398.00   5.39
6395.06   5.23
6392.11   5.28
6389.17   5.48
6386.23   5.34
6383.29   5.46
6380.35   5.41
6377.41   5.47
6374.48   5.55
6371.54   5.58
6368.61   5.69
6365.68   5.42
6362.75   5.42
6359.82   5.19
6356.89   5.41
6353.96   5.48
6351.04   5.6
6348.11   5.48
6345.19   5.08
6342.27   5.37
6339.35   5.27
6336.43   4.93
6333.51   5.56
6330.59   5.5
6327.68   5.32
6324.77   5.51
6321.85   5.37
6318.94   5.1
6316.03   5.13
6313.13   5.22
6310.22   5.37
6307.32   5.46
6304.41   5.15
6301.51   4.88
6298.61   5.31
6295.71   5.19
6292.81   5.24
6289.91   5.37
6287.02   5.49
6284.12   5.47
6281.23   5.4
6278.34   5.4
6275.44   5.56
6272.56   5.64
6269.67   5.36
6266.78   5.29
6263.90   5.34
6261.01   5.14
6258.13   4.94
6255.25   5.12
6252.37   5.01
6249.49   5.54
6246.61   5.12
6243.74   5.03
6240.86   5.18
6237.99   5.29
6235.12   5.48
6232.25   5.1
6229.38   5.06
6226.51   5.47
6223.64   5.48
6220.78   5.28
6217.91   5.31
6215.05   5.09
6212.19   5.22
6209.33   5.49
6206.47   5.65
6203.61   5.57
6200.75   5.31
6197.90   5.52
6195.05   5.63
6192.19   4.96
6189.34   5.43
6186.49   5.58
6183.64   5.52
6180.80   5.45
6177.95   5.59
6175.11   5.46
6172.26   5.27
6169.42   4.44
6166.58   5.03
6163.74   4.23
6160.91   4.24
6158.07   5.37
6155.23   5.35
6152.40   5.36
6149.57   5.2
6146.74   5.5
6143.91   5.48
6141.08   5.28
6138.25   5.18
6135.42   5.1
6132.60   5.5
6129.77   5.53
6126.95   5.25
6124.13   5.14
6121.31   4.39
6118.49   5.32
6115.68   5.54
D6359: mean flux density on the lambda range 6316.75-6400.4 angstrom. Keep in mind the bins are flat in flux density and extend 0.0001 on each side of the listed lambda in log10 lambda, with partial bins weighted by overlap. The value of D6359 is 5.38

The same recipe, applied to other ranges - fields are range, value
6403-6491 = 5.31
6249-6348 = 5.3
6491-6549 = 5.39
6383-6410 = 5.25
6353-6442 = 5.34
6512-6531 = 5.5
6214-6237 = 5.29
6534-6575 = 5.36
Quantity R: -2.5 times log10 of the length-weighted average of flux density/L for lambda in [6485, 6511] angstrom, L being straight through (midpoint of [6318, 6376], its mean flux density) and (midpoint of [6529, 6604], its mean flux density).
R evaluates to 0.03 mag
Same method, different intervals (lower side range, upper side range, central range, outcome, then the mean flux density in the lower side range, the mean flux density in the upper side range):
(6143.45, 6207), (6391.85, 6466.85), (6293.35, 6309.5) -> 0.01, 5.26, 5.27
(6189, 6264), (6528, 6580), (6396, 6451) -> 0.02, 5.28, 5.39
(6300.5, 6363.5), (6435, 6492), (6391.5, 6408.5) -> 0.03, 5.31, 5.31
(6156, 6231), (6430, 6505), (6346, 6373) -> -0.04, 5.26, 5.27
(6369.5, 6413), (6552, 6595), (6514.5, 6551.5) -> -0.04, 5.32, 5.33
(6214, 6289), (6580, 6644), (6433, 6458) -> 0.01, 5.29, 5.44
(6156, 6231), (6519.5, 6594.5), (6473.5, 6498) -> 0.03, 5.26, 5.41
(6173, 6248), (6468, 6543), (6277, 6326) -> 0.01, 5.36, 5.39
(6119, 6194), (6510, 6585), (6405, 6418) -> 0.02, 5.19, 5.41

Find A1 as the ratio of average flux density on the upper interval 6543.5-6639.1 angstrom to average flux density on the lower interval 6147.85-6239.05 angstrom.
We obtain 1.03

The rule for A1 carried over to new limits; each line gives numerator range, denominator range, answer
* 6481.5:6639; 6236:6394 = 1.01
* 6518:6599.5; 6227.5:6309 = 1.03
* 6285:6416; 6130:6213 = 1.01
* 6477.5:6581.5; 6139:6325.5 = 1.02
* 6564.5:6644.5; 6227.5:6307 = 1.03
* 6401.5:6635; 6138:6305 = 1.02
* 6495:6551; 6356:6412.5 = 1.02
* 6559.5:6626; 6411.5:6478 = 1.02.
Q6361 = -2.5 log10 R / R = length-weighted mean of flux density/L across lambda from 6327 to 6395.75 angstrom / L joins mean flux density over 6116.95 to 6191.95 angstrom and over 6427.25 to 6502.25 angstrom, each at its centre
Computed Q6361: -0.032 mag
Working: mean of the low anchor 5.2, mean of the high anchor 5.27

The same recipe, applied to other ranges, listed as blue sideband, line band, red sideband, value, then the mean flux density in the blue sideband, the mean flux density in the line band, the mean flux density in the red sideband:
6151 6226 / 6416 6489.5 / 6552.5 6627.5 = 0.005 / 5.27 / 5.33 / 5.4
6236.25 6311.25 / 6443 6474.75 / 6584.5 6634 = 0.017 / 5.28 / 5.3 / 5.46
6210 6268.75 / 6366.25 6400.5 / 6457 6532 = -0.027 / 5.23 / 5.42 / 5.34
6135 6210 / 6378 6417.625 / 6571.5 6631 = 0.019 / 5.27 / 5.28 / 5.46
